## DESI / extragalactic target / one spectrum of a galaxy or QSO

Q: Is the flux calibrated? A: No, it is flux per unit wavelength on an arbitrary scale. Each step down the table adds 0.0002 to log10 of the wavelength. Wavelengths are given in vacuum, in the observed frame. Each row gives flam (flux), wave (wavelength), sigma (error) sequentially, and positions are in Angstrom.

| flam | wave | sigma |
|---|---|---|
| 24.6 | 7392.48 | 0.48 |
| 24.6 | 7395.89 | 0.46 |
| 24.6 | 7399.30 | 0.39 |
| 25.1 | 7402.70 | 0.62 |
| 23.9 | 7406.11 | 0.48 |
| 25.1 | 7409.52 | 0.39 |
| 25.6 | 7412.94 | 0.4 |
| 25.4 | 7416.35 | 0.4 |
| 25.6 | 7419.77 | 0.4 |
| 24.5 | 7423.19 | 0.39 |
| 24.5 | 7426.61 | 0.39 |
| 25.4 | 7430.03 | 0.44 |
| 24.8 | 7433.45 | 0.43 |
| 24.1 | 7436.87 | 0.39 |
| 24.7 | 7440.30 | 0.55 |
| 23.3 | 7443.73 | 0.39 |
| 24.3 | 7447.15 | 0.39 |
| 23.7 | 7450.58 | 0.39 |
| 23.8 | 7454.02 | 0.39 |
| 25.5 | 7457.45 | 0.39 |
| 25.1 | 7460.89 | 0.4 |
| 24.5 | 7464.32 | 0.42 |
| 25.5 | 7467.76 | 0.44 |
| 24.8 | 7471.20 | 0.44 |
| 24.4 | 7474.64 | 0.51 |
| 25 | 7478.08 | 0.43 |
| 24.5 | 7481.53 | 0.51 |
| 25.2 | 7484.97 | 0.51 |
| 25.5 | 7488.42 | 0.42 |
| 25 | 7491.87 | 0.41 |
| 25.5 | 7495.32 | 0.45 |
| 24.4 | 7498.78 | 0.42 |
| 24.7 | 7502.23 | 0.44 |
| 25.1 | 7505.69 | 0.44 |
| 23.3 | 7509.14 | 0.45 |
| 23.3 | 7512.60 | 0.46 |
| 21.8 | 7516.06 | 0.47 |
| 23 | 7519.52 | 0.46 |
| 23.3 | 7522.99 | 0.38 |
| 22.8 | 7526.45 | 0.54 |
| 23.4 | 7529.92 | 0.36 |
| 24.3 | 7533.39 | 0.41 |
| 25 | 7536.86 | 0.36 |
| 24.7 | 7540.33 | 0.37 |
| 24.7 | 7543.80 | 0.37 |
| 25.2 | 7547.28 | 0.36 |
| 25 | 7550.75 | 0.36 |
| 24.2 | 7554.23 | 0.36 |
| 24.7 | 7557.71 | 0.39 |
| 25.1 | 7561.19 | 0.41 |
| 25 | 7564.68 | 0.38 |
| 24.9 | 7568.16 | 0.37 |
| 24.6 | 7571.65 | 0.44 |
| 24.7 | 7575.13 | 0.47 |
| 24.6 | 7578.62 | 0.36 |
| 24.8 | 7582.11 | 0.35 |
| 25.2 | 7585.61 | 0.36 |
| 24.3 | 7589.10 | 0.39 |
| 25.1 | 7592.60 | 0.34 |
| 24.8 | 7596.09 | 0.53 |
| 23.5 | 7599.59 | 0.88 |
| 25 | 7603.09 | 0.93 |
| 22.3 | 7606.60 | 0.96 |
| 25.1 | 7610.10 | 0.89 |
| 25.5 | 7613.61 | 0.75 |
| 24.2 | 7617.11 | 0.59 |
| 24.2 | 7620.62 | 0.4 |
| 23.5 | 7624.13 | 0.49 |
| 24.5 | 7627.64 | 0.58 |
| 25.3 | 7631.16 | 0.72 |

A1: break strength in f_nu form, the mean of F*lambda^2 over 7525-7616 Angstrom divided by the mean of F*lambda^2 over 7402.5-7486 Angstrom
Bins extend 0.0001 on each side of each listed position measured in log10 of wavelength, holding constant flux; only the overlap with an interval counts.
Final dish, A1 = 1.03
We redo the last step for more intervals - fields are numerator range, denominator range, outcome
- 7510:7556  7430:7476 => 0.99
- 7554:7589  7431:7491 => 1.04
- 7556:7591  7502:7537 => 1.07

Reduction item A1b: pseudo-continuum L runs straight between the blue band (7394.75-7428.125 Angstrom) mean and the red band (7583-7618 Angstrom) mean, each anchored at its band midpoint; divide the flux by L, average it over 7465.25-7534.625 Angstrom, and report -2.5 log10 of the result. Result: 0.02 mag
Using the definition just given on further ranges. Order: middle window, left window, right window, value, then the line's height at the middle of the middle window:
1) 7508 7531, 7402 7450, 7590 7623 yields 0.07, 24.5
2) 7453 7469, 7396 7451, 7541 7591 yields -0.01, 24.7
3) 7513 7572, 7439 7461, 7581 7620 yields 0.01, 24.4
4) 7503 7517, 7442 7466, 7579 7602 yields 0.04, 24.4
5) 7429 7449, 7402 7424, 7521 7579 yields 0.02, 24.9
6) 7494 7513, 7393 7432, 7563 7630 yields 0.01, 24.7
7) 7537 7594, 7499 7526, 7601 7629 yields -0.04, 23.9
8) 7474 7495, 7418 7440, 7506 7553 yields -0.03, 24.3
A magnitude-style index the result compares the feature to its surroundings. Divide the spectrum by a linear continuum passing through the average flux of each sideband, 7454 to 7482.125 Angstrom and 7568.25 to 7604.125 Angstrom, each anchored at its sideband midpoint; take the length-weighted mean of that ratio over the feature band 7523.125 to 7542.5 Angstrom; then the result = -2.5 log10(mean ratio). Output 0.03 mag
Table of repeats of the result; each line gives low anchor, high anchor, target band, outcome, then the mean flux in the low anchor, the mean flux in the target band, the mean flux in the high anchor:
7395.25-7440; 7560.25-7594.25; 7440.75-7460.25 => 0.029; 24.9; 24.2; 24.8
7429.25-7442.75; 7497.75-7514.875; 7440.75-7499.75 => -0.016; 24.6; 24.7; 24.1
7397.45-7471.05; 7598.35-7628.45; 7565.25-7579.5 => -0.019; 24.7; 24.7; 24.2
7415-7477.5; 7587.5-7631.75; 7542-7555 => -0.015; 24.7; 24.8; 24.4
